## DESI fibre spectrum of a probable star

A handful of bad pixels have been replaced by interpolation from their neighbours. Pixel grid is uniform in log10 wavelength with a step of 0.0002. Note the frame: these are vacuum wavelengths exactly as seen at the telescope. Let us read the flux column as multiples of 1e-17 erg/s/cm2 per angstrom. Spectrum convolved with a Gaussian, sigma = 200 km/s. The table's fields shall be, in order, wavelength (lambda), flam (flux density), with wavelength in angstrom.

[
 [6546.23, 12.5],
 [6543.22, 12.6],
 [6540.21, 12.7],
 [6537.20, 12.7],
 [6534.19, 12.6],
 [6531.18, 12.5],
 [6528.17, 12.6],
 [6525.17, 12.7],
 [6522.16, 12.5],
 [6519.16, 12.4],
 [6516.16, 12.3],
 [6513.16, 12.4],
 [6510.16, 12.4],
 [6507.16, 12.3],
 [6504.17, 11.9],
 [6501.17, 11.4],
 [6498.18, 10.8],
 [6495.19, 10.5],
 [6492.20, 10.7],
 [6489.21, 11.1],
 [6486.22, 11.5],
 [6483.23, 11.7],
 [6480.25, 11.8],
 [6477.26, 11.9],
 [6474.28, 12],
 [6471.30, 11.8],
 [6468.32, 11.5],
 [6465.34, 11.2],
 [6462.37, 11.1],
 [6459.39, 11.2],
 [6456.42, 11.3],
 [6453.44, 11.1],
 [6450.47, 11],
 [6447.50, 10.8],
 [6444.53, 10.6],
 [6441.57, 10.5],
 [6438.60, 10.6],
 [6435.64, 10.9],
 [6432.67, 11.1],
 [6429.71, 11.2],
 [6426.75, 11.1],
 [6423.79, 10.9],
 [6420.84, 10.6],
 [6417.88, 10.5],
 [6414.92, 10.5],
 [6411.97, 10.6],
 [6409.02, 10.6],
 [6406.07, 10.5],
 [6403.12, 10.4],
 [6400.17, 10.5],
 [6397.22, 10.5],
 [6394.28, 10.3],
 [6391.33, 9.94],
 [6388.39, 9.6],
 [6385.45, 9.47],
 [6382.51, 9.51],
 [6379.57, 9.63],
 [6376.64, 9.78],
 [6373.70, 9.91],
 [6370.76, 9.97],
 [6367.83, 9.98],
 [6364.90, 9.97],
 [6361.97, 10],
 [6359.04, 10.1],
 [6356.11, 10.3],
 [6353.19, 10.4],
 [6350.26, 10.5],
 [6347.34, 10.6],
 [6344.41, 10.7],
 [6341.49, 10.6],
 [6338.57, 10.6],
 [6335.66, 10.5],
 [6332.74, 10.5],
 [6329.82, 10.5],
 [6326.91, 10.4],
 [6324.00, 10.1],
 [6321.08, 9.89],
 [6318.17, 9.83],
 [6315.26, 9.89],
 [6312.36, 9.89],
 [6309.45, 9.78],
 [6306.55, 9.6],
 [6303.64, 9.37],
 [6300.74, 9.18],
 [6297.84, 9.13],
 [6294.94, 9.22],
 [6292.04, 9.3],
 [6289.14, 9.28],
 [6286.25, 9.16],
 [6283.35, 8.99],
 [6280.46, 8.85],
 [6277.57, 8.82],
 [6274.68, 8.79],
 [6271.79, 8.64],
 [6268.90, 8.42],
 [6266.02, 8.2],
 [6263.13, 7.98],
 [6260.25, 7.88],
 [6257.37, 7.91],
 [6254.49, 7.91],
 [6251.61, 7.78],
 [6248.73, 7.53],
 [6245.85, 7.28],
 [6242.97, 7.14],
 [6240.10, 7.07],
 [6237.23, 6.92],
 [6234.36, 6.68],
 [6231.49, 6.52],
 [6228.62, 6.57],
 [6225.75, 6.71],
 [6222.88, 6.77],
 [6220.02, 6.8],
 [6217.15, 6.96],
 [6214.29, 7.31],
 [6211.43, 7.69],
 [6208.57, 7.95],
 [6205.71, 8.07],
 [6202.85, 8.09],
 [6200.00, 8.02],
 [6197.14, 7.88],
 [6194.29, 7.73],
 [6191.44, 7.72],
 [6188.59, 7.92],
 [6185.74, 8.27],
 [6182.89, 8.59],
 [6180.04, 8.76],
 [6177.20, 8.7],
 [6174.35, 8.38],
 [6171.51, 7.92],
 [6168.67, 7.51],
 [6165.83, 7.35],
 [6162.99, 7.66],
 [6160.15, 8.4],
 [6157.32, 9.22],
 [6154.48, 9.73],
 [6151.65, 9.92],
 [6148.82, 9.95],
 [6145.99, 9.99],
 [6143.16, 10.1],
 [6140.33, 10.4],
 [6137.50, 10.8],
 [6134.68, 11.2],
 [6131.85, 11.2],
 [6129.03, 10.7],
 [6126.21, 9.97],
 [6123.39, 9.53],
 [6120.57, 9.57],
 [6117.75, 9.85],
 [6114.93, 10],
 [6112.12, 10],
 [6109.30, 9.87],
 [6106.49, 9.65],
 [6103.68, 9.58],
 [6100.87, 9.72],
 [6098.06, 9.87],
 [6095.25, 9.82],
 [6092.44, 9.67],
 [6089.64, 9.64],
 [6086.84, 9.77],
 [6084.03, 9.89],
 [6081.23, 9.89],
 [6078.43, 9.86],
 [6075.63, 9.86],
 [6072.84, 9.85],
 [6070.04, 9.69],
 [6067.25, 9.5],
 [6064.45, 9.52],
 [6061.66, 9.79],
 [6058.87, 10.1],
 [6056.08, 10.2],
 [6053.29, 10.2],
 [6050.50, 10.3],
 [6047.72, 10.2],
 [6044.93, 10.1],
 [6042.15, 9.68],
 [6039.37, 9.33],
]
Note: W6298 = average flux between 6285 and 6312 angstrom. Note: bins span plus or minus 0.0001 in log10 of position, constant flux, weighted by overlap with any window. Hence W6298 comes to 9.36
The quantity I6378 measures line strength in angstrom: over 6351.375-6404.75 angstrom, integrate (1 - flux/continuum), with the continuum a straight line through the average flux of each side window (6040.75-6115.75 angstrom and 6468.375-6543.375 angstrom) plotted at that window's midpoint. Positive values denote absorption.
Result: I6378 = 6.2 angstrom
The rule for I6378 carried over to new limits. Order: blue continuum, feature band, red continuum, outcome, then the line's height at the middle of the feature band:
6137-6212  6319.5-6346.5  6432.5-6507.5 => -1.1 angstrom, 10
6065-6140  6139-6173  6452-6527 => 4.0 angstrom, 10.2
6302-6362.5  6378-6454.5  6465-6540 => 3.8 angstrom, 11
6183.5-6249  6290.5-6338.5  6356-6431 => -4.6 angstrom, 8.97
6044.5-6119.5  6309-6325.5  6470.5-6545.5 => 1.7 angstrom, 11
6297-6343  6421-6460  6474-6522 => 0.8 angstrom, 11.2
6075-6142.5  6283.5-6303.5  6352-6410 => 1.7 angstrom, 10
